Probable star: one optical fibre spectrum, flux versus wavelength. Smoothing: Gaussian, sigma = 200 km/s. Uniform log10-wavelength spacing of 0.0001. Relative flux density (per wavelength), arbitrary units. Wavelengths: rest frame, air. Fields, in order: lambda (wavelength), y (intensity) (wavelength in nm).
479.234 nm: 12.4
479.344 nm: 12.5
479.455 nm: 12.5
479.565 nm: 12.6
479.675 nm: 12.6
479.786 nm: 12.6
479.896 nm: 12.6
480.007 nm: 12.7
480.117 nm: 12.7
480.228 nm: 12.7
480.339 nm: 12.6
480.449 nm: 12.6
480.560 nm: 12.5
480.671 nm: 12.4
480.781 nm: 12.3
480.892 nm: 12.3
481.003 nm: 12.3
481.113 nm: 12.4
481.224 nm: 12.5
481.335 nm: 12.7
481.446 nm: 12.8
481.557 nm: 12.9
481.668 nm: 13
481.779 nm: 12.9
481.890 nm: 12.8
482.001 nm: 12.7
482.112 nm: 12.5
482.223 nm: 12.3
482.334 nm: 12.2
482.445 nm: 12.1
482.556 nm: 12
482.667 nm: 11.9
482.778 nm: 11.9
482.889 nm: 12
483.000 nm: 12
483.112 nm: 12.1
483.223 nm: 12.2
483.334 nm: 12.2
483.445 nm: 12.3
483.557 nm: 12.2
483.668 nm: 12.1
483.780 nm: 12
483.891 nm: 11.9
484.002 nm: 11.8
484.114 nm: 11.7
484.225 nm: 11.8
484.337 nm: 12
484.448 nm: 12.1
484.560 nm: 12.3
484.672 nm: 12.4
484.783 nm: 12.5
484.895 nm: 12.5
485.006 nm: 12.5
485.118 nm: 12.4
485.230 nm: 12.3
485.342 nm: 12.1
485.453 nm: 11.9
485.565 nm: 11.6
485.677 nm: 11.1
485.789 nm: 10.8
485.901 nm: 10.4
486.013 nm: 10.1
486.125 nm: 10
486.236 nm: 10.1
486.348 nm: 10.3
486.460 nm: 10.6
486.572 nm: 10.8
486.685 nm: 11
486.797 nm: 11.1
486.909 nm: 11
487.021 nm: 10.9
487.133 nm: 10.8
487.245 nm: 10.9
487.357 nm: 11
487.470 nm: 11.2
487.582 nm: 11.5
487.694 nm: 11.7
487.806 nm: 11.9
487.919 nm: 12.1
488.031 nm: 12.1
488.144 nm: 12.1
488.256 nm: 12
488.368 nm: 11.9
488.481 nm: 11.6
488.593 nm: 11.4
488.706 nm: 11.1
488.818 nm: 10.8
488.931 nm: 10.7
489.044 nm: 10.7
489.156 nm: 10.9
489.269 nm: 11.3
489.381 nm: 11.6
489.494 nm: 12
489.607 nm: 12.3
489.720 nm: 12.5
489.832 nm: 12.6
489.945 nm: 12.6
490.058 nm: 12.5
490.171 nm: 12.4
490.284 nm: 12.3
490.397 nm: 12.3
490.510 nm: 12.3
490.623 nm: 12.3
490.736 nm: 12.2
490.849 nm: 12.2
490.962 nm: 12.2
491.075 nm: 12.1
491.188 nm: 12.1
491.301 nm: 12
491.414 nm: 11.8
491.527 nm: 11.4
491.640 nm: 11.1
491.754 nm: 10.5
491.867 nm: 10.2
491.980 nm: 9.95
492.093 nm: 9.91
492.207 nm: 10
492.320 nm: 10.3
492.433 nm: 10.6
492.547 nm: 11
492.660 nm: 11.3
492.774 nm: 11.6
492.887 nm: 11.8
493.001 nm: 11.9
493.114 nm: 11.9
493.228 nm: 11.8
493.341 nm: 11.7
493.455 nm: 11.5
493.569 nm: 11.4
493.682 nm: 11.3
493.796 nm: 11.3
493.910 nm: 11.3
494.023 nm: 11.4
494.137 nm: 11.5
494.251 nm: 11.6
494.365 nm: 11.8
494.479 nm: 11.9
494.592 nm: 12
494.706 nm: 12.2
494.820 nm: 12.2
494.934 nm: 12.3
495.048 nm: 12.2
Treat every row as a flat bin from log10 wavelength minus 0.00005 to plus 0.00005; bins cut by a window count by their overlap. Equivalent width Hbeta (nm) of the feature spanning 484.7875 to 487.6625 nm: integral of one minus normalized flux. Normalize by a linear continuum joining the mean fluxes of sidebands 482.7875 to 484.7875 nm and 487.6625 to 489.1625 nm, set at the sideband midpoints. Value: 0.15 nm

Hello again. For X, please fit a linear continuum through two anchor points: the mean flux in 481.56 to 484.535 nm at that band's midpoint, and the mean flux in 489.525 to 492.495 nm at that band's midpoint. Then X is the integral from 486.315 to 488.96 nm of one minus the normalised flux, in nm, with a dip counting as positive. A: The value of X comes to 0.13 nm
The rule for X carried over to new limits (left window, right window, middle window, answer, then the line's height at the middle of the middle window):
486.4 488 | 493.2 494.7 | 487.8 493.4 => -0.099 nm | 11.4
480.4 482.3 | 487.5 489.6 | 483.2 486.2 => 0.072 nm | 12.1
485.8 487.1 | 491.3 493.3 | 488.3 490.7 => -0.220 nm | 10.8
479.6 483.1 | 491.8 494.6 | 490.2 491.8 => -0.066 nm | 11.5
